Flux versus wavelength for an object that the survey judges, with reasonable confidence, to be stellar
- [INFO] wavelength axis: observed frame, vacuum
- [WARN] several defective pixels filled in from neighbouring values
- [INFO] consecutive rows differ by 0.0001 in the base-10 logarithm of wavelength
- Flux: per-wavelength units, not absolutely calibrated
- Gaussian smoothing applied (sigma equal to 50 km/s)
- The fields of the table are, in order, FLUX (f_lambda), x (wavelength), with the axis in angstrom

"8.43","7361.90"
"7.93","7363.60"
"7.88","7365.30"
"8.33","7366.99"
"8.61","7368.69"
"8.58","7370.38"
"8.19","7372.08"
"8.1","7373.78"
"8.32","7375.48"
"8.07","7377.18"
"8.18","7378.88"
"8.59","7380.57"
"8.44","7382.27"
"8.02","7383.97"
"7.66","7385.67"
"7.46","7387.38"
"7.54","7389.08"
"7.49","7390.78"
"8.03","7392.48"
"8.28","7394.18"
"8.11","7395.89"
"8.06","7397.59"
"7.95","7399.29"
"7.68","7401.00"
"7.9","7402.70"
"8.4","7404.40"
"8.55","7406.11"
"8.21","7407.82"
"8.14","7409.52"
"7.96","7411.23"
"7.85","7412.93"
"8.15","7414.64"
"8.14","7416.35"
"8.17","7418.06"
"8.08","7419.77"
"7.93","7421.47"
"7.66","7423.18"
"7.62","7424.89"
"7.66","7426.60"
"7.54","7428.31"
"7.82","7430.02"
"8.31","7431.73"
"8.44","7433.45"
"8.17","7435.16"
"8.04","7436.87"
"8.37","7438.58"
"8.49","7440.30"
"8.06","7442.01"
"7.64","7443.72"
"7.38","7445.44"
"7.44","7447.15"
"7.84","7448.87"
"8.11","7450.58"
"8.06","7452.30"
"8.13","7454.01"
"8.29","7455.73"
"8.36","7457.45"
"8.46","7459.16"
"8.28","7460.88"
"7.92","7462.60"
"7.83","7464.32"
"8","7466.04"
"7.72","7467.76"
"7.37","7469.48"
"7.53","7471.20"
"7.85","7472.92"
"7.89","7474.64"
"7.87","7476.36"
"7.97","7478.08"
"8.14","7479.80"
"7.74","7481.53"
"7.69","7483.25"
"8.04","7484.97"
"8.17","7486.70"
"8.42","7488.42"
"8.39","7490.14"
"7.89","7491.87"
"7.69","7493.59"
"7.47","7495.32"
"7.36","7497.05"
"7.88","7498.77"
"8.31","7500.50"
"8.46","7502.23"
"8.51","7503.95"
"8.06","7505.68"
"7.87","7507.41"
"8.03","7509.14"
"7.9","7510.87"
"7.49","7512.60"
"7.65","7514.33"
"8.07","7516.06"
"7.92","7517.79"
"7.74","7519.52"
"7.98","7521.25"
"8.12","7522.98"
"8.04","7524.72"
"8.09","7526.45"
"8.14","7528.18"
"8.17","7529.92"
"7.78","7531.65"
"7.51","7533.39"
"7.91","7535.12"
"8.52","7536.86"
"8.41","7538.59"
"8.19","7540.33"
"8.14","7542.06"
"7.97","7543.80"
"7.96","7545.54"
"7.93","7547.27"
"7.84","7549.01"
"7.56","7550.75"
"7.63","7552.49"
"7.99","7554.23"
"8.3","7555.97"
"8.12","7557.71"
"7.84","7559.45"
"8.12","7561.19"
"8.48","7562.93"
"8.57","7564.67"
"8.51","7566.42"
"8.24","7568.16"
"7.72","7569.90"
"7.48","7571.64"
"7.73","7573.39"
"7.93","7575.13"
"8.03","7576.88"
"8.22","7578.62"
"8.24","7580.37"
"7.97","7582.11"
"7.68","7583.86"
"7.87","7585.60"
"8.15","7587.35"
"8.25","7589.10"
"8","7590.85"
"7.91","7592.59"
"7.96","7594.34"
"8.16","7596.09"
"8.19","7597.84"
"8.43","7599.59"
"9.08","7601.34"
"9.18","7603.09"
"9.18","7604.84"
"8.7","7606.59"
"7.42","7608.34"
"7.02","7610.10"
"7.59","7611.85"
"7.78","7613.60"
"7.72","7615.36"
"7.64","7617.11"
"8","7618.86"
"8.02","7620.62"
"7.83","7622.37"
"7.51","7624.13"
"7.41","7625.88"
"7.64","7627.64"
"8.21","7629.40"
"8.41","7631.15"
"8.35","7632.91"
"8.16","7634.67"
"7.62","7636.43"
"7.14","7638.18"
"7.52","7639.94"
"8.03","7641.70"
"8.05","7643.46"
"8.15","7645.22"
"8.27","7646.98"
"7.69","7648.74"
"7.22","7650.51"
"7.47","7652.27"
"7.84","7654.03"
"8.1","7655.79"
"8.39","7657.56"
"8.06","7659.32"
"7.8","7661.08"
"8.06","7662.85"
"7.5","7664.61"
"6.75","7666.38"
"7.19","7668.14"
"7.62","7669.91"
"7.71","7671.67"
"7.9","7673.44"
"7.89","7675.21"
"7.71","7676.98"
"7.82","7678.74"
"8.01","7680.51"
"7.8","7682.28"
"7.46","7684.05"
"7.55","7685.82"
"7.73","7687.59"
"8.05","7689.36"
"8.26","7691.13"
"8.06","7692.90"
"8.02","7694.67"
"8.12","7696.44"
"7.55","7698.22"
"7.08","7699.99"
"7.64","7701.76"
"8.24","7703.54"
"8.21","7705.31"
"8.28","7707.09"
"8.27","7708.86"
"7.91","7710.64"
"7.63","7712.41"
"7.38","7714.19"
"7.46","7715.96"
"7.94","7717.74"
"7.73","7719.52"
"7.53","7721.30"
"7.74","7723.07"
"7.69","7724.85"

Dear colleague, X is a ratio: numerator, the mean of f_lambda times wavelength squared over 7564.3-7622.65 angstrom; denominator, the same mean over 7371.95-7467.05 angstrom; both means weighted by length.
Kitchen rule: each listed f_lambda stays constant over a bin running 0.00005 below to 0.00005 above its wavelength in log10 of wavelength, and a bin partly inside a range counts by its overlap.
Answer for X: 1.05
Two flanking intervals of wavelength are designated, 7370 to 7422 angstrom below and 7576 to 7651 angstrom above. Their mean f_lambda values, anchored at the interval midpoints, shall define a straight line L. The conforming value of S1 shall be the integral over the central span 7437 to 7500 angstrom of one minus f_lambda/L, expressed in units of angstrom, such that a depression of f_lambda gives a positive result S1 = 0.8 angstrom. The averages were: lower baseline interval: 8.07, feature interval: 7.94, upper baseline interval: 7.99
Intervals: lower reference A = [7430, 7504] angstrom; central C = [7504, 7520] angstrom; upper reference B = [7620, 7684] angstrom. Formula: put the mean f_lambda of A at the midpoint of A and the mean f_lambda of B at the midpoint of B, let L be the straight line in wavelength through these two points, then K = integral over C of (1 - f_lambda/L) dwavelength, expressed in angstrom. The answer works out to 0.1 angstrom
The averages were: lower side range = 7.99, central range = 7.89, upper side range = 7.8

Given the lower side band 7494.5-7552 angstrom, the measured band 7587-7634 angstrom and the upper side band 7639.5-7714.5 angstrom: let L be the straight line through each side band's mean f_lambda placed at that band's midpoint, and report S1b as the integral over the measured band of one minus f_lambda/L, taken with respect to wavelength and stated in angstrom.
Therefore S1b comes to -1.1 angstrom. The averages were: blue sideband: 7.97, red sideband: 7.82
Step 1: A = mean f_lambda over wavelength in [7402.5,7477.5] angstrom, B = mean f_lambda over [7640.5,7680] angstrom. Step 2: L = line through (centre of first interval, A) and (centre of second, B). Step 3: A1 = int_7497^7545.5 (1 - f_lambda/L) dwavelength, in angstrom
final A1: -0.6 angstrom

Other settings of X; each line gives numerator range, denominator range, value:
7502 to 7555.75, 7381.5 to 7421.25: 1.03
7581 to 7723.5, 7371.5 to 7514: 1.04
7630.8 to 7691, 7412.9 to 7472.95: 1.04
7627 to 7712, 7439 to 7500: 1.04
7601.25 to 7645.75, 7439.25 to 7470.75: 1.04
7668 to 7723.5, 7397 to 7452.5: 1.05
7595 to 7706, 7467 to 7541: 1.03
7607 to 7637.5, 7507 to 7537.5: 1.01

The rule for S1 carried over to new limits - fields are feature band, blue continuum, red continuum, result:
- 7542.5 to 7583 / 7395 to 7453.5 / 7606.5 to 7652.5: -0.8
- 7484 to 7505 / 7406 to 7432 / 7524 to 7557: -0.2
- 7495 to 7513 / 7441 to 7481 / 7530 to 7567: 0.1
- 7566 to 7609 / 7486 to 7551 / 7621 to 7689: -1.6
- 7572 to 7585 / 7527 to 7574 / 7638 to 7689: 0.0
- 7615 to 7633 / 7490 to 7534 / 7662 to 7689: -0.3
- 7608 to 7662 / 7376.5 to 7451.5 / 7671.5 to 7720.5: 0.4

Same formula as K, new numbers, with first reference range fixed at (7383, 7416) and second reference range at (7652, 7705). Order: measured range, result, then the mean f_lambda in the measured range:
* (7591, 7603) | -0.7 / 8.33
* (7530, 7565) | -0.7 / 8.03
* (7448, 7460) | -0.4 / 8.18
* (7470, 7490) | -0.1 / 7.95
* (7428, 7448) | -0.1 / 7.99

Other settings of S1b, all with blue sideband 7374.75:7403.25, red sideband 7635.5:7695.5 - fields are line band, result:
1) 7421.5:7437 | 0.1 angstrom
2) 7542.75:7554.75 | 0.0 angstrom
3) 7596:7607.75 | -1.3 angstrom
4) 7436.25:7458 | -0.2 angstrom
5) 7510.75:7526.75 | 0.0 angstrom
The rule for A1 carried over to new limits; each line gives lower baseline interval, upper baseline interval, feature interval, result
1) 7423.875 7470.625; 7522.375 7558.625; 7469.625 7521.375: 0.4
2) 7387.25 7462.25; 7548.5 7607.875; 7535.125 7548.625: 0.0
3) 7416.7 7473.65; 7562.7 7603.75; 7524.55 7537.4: 0.1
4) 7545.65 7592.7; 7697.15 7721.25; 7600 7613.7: -0.6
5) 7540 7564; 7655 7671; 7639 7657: -0.2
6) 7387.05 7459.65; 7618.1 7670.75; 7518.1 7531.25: -0.2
